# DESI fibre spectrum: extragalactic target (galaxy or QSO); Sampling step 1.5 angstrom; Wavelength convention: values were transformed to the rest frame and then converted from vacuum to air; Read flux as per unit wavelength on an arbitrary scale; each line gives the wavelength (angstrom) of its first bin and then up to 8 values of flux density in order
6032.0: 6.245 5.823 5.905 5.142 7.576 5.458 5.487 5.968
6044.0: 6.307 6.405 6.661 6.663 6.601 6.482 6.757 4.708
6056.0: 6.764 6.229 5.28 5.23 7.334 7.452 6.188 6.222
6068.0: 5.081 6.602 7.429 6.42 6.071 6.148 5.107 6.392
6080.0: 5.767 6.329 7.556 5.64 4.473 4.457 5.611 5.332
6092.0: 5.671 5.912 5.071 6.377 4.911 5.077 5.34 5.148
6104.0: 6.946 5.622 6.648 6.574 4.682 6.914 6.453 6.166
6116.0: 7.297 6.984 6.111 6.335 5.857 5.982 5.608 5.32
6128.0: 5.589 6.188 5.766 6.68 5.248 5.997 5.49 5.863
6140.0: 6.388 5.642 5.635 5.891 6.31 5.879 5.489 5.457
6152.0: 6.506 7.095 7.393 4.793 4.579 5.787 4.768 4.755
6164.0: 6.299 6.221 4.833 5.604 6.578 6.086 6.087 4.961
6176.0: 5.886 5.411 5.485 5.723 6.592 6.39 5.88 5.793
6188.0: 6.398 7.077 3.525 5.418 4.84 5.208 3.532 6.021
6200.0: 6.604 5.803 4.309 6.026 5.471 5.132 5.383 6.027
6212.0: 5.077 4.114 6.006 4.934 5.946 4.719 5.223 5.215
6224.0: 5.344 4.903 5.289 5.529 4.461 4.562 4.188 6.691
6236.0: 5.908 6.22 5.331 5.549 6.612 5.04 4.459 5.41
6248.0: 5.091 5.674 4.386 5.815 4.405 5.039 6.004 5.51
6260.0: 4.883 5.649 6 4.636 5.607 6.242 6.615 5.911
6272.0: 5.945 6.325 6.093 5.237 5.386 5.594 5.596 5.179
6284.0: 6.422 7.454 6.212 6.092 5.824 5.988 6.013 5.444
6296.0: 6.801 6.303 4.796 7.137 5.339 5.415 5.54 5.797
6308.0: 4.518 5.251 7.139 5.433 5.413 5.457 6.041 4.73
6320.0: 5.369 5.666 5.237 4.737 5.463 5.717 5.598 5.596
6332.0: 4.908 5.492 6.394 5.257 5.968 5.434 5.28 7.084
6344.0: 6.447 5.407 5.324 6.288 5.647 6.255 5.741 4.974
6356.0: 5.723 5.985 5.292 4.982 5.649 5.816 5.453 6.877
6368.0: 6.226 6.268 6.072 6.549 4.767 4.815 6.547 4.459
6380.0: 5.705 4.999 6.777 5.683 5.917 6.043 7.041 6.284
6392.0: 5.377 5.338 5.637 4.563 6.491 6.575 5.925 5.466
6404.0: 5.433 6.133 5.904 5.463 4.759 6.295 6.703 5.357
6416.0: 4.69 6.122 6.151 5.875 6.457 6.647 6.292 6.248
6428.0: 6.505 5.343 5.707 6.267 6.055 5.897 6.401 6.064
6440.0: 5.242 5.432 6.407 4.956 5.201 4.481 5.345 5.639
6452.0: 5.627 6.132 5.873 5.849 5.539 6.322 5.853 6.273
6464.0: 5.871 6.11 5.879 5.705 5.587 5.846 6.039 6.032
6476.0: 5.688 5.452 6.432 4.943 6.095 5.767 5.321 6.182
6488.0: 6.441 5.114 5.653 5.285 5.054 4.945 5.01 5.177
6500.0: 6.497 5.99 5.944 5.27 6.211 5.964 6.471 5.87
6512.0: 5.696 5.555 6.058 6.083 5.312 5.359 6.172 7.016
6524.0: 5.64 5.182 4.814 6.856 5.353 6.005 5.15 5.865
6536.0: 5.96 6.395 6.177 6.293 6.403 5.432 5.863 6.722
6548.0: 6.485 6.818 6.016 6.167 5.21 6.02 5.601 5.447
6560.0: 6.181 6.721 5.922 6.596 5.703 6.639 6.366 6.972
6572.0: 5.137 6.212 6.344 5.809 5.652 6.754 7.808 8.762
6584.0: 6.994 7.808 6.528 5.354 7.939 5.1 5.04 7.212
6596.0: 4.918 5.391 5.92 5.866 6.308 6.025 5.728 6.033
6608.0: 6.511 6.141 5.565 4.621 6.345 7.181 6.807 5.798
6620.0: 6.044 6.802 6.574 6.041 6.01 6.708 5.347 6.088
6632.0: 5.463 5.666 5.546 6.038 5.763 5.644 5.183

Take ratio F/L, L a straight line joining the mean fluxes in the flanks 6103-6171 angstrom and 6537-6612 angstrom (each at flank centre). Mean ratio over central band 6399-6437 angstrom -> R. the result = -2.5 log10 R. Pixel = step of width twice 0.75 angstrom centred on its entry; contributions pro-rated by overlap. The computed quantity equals 0.03 mag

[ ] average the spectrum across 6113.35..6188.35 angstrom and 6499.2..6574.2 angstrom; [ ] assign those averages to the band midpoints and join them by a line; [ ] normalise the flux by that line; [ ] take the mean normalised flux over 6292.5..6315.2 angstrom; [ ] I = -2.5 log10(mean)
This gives 0.036 mag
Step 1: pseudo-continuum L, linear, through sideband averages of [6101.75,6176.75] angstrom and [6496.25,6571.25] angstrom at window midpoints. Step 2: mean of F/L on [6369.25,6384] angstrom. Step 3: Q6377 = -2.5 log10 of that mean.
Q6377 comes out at 0.05 mag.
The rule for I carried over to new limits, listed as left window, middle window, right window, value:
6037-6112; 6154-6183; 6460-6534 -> 0.049 mag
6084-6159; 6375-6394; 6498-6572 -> 0.028 mag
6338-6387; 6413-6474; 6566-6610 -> 0.022 mag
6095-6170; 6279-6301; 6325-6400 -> -0.046 mag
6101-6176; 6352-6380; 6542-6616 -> 0.071 mag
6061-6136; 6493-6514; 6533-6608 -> 0.090 mag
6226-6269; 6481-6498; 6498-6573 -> 0.069 mag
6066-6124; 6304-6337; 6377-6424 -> 0.071 mag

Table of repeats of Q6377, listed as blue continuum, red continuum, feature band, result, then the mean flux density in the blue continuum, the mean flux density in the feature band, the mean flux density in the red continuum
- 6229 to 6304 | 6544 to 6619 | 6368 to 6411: 0.02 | 5.65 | 5.76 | 6.22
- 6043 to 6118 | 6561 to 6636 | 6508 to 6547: 0.05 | 6.07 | 5.91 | 6.21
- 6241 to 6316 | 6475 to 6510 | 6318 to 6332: 0.07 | 5.68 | 5.33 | 5.7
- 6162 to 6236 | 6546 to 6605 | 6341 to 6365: 0.01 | 5.47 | 5.75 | 6.26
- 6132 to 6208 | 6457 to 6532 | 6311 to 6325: 0.06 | 5.7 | 5.45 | 5.78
